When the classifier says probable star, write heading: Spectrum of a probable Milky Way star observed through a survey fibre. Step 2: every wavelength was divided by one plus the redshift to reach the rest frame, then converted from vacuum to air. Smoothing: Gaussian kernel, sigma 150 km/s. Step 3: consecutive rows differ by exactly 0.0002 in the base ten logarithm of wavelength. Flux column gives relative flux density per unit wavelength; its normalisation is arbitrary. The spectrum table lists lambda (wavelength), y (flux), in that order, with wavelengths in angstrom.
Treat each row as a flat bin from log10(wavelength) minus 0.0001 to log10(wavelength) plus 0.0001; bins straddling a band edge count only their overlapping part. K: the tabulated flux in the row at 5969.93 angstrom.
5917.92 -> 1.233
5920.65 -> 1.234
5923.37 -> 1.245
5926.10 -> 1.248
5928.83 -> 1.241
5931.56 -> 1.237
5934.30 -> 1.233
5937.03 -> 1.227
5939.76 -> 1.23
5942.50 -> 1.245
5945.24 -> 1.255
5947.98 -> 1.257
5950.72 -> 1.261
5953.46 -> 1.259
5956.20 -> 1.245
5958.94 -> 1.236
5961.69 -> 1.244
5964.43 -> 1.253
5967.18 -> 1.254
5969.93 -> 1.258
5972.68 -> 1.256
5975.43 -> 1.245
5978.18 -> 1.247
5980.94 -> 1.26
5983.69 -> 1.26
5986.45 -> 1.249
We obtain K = 1.258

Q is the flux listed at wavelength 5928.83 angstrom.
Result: 1.241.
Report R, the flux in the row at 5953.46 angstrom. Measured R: 1.259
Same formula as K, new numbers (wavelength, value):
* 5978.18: 1.247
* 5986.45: 1.249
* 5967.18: 1.254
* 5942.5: 1.245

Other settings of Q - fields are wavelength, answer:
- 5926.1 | 1.248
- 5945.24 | 1.255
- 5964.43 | 1.253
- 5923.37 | 1.245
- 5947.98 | 1.257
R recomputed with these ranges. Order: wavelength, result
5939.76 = 1.23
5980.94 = 1.26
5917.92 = 1.233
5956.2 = 1.245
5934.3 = 1.233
